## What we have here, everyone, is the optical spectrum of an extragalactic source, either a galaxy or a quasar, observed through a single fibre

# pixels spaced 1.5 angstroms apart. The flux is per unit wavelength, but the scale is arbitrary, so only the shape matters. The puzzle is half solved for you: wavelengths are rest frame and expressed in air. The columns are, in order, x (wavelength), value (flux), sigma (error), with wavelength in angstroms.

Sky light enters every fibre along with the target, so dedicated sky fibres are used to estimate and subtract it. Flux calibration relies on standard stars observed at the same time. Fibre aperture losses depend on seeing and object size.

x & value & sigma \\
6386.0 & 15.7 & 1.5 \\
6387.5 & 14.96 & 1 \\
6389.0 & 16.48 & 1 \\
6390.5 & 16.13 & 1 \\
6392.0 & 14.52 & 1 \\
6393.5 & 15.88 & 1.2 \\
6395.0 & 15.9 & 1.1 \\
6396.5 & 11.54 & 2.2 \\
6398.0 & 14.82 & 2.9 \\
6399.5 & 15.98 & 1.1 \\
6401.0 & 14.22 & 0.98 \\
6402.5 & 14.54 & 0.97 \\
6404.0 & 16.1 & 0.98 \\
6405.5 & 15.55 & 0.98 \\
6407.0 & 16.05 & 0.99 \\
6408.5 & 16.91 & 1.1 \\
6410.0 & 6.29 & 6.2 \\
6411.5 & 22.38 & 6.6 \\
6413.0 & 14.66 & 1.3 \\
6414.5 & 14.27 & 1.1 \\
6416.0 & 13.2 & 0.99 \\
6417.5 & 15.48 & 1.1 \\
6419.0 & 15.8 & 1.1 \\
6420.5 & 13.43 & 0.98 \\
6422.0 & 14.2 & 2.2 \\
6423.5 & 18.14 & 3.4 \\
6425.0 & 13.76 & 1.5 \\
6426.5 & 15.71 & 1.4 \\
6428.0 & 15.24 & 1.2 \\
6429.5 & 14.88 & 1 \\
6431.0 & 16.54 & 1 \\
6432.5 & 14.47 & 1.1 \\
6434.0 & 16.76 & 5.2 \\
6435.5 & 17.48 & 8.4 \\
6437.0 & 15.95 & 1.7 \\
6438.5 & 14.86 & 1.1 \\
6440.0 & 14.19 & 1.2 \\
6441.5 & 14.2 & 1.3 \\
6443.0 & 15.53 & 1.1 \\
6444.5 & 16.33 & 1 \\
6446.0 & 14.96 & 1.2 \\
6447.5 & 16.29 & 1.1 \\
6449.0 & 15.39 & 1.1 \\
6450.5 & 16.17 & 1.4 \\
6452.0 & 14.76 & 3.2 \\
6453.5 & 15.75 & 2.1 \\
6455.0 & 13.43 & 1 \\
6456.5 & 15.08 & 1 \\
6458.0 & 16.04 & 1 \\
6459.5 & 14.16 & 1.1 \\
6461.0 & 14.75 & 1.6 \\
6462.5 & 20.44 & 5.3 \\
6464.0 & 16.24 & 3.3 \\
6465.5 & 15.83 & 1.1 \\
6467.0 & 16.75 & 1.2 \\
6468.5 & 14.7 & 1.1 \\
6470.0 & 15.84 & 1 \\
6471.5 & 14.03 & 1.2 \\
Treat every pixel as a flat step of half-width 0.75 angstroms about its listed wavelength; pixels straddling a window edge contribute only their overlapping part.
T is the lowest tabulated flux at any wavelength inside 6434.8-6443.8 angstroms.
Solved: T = 14.19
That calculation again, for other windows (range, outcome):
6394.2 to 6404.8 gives 11.54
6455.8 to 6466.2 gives 14.16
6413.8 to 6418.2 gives 13.2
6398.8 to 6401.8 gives 14.22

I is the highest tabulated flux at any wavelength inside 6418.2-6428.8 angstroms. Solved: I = 18.14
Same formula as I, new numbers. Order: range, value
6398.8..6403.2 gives 15.98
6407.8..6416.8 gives 22.38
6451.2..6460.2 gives 16.04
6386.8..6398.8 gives 16.48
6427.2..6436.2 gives 17.48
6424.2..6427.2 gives 15.71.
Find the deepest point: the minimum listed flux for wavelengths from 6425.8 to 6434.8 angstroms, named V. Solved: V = 14.47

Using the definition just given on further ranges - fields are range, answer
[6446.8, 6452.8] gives 14.76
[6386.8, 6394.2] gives 14.52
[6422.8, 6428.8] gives 13.76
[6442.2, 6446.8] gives 14.96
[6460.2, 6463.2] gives 14.75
